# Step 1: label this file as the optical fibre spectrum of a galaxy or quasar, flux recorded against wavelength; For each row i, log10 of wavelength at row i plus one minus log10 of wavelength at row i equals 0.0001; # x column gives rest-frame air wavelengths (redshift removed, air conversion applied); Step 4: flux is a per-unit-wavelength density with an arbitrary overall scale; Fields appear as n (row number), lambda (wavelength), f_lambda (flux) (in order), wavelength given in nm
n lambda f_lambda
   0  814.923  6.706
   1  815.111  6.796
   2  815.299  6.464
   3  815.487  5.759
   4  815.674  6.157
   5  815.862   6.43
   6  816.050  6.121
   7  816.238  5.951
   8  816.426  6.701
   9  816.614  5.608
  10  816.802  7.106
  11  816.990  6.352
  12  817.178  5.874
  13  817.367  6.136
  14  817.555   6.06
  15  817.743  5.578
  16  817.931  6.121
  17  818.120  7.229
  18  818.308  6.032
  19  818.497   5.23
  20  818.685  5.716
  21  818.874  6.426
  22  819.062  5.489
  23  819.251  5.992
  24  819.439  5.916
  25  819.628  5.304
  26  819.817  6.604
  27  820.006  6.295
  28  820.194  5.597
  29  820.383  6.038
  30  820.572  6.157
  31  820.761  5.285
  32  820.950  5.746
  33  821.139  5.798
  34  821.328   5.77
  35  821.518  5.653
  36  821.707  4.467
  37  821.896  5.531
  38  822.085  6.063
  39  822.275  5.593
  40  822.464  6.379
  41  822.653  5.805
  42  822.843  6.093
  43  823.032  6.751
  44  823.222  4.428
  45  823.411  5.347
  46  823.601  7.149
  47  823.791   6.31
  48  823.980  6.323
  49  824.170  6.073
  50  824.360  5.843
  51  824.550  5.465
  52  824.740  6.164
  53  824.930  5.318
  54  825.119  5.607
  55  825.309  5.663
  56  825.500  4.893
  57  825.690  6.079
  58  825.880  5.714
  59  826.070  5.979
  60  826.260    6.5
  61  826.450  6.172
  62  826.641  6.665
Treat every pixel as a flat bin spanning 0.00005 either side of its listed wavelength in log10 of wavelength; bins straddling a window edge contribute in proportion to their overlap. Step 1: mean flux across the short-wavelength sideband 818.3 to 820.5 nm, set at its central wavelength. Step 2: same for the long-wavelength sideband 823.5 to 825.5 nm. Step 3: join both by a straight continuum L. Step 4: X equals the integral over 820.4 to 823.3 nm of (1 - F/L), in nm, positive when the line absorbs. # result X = 0.09 nm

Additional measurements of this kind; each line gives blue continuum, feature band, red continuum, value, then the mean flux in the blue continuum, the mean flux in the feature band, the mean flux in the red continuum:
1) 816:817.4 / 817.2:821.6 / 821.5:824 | 0.102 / 6.24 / 5.92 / 5.84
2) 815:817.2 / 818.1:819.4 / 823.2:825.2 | 0.045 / 6.29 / 5.95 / 5.87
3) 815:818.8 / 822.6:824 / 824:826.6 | -0.024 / 6.17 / 6.02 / 5.84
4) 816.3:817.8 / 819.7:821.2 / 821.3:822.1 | -0.082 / 6.19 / 5.93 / 5.42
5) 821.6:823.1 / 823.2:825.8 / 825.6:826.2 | 0.047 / 5.82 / 5.8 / 5.96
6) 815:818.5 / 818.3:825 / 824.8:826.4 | 0.133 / 6.22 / 5.84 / 5.75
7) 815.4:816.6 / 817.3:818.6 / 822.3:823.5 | 0.000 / 6.15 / 6.05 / 5.79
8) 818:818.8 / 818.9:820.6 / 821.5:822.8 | -0.009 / 6.06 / 5.95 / 5.66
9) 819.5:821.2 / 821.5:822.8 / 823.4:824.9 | 0.069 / 5.87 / 5.66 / 6.09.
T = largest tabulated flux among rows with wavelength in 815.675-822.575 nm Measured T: 7.229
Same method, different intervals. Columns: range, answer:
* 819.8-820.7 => 6.604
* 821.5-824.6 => 7.149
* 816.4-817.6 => 7.106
